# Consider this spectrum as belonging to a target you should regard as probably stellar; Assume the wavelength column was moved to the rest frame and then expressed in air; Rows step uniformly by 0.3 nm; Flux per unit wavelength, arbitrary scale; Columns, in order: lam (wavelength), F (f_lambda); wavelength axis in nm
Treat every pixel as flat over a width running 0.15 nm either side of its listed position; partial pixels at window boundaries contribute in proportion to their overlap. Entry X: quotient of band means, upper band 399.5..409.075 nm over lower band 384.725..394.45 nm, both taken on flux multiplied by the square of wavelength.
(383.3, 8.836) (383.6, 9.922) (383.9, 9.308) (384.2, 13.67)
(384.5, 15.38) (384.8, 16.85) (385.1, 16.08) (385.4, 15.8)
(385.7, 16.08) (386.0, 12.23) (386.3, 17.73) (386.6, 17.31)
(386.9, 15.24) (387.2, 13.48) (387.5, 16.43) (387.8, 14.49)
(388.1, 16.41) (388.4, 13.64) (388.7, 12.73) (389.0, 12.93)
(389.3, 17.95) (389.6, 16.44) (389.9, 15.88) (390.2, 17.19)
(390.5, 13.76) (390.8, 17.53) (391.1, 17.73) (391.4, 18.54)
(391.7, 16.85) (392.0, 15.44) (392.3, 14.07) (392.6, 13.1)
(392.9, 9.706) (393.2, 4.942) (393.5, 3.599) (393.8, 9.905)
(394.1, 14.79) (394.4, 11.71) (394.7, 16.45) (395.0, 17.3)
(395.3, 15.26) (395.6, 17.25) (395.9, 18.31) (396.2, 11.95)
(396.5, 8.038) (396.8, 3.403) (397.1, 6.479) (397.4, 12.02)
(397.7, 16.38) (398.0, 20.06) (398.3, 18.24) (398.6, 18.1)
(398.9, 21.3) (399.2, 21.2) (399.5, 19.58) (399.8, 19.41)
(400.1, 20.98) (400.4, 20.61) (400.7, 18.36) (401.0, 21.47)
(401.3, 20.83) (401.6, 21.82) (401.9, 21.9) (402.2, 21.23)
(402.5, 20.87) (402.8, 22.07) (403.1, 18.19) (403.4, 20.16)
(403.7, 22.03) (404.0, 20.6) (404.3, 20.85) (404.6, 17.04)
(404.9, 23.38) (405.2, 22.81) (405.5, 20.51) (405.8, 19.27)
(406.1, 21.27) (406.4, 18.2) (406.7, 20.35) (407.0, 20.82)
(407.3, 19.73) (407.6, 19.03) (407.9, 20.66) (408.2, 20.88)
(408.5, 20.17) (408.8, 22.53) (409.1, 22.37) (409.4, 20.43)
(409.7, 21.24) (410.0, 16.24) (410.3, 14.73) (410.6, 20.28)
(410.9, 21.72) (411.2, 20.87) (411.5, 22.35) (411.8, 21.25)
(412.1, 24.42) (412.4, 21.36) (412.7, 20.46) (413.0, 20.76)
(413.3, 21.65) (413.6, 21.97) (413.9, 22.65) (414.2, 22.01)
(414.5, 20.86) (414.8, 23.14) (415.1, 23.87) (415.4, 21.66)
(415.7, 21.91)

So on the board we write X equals 1.54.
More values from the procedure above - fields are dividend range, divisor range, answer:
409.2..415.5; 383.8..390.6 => 1.58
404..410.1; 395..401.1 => 1.30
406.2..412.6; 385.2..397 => 1.59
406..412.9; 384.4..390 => 1.49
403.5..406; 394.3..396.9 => 1.61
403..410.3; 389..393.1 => 1.42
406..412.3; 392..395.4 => 1.84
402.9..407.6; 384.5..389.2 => 1.47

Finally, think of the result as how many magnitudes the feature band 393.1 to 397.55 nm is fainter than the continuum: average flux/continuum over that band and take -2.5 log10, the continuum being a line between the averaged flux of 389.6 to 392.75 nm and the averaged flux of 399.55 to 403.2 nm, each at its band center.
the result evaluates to 0.48 mag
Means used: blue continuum 16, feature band 11.5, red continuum 20.6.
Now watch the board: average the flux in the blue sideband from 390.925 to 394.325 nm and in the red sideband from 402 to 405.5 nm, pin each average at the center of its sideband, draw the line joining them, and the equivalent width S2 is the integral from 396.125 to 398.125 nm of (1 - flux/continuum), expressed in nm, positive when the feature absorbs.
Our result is 0.63 nm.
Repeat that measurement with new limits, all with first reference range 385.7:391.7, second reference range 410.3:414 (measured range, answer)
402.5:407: -0.22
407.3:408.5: 0.01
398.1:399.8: -0.14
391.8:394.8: 0.97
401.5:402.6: -0.15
